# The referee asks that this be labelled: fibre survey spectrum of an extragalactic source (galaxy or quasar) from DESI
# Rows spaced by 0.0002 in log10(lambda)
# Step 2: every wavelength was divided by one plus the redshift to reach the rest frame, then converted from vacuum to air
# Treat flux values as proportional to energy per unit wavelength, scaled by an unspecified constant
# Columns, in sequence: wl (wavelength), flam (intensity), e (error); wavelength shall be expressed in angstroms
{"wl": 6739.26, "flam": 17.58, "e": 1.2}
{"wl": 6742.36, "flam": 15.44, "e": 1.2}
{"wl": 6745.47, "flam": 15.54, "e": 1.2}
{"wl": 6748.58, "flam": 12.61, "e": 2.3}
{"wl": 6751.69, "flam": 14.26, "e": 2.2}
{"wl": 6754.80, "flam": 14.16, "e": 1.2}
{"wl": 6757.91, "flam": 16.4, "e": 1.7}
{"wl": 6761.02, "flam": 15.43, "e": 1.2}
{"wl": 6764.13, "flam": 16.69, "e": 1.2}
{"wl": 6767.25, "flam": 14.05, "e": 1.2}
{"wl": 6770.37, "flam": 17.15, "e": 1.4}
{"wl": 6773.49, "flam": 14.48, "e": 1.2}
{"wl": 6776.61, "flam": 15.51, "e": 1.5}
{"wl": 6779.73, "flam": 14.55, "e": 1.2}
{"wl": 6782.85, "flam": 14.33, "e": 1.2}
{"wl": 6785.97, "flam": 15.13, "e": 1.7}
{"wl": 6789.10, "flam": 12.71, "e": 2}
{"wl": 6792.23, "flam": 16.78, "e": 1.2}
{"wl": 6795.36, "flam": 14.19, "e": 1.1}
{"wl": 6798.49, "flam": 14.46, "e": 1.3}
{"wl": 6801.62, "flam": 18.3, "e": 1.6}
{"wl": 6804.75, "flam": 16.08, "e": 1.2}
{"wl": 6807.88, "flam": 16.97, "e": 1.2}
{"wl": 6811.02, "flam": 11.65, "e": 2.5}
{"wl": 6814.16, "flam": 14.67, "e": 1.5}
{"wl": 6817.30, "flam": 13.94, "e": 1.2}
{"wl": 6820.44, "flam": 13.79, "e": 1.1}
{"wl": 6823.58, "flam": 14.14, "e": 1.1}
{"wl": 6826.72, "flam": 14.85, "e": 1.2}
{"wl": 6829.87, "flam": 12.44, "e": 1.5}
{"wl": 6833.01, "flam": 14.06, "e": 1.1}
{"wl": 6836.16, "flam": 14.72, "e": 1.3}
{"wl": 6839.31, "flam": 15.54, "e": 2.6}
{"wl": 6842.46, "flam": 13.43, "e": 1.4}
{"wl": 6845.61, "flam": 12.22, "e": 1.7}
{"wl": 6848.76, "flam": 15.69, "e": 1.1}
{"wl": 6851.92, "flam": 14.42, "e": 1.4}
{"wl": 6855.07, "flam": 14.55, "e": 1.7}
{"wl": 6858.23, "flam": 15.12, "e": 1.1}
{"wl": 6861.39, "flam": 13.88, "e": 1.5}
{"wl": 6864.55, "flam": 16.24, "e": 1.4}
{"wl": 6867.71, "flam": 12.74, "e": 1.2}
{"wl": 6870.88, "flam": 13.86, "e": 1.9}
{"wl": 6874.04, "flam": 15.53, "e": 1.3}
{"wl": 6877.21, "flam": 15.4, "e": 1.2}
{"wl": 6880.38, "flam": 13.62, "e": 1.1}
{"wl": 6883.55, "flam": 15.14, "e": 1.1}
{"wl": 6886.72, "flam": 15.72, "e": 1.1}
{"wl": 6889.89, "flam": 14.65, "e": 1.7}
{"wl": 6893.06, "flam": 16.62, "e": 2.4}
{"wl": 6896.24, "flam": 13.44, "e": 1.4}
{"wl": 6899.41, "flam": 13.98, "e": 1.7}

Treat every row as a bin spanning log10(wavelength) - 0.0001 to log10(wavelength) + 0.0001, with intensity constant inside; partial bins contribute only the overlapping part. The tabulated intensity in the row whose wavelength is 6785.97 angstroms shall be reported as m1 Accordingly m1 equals 15.13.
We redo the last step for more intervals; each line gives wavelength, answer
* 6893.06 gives 16.62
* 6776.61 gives 15.51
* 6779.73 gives 14.55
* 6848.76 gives 15.69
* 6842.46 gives 13.43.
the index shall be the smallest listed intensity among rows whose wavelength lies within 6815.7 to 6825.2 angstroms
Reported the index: 13.79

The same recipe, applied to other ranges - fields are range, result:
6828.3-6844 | 12.44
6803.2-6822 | 11.65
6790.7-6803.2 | 14.19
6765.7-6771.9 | 14.05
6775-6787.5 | 14.33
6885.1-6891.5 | 14.65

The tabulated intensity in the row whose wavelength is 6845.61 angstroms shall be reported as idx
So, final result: 12.22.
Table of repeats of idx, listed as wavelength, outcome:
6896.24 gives 13.44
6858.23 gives 15.12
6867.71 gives 12.74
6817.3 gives 13.94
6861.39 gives 13.88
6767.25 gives 14.05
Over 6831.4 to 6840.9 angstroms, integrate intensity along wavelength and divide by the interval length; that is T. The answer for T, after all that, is 14.8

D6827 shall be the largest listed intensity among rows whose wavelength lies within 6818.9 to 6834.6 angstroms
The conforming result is 14.85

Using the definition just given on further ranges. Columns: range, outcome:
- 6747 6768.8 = 16.69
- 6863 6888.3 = 16.24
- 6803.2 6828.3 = 16.97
